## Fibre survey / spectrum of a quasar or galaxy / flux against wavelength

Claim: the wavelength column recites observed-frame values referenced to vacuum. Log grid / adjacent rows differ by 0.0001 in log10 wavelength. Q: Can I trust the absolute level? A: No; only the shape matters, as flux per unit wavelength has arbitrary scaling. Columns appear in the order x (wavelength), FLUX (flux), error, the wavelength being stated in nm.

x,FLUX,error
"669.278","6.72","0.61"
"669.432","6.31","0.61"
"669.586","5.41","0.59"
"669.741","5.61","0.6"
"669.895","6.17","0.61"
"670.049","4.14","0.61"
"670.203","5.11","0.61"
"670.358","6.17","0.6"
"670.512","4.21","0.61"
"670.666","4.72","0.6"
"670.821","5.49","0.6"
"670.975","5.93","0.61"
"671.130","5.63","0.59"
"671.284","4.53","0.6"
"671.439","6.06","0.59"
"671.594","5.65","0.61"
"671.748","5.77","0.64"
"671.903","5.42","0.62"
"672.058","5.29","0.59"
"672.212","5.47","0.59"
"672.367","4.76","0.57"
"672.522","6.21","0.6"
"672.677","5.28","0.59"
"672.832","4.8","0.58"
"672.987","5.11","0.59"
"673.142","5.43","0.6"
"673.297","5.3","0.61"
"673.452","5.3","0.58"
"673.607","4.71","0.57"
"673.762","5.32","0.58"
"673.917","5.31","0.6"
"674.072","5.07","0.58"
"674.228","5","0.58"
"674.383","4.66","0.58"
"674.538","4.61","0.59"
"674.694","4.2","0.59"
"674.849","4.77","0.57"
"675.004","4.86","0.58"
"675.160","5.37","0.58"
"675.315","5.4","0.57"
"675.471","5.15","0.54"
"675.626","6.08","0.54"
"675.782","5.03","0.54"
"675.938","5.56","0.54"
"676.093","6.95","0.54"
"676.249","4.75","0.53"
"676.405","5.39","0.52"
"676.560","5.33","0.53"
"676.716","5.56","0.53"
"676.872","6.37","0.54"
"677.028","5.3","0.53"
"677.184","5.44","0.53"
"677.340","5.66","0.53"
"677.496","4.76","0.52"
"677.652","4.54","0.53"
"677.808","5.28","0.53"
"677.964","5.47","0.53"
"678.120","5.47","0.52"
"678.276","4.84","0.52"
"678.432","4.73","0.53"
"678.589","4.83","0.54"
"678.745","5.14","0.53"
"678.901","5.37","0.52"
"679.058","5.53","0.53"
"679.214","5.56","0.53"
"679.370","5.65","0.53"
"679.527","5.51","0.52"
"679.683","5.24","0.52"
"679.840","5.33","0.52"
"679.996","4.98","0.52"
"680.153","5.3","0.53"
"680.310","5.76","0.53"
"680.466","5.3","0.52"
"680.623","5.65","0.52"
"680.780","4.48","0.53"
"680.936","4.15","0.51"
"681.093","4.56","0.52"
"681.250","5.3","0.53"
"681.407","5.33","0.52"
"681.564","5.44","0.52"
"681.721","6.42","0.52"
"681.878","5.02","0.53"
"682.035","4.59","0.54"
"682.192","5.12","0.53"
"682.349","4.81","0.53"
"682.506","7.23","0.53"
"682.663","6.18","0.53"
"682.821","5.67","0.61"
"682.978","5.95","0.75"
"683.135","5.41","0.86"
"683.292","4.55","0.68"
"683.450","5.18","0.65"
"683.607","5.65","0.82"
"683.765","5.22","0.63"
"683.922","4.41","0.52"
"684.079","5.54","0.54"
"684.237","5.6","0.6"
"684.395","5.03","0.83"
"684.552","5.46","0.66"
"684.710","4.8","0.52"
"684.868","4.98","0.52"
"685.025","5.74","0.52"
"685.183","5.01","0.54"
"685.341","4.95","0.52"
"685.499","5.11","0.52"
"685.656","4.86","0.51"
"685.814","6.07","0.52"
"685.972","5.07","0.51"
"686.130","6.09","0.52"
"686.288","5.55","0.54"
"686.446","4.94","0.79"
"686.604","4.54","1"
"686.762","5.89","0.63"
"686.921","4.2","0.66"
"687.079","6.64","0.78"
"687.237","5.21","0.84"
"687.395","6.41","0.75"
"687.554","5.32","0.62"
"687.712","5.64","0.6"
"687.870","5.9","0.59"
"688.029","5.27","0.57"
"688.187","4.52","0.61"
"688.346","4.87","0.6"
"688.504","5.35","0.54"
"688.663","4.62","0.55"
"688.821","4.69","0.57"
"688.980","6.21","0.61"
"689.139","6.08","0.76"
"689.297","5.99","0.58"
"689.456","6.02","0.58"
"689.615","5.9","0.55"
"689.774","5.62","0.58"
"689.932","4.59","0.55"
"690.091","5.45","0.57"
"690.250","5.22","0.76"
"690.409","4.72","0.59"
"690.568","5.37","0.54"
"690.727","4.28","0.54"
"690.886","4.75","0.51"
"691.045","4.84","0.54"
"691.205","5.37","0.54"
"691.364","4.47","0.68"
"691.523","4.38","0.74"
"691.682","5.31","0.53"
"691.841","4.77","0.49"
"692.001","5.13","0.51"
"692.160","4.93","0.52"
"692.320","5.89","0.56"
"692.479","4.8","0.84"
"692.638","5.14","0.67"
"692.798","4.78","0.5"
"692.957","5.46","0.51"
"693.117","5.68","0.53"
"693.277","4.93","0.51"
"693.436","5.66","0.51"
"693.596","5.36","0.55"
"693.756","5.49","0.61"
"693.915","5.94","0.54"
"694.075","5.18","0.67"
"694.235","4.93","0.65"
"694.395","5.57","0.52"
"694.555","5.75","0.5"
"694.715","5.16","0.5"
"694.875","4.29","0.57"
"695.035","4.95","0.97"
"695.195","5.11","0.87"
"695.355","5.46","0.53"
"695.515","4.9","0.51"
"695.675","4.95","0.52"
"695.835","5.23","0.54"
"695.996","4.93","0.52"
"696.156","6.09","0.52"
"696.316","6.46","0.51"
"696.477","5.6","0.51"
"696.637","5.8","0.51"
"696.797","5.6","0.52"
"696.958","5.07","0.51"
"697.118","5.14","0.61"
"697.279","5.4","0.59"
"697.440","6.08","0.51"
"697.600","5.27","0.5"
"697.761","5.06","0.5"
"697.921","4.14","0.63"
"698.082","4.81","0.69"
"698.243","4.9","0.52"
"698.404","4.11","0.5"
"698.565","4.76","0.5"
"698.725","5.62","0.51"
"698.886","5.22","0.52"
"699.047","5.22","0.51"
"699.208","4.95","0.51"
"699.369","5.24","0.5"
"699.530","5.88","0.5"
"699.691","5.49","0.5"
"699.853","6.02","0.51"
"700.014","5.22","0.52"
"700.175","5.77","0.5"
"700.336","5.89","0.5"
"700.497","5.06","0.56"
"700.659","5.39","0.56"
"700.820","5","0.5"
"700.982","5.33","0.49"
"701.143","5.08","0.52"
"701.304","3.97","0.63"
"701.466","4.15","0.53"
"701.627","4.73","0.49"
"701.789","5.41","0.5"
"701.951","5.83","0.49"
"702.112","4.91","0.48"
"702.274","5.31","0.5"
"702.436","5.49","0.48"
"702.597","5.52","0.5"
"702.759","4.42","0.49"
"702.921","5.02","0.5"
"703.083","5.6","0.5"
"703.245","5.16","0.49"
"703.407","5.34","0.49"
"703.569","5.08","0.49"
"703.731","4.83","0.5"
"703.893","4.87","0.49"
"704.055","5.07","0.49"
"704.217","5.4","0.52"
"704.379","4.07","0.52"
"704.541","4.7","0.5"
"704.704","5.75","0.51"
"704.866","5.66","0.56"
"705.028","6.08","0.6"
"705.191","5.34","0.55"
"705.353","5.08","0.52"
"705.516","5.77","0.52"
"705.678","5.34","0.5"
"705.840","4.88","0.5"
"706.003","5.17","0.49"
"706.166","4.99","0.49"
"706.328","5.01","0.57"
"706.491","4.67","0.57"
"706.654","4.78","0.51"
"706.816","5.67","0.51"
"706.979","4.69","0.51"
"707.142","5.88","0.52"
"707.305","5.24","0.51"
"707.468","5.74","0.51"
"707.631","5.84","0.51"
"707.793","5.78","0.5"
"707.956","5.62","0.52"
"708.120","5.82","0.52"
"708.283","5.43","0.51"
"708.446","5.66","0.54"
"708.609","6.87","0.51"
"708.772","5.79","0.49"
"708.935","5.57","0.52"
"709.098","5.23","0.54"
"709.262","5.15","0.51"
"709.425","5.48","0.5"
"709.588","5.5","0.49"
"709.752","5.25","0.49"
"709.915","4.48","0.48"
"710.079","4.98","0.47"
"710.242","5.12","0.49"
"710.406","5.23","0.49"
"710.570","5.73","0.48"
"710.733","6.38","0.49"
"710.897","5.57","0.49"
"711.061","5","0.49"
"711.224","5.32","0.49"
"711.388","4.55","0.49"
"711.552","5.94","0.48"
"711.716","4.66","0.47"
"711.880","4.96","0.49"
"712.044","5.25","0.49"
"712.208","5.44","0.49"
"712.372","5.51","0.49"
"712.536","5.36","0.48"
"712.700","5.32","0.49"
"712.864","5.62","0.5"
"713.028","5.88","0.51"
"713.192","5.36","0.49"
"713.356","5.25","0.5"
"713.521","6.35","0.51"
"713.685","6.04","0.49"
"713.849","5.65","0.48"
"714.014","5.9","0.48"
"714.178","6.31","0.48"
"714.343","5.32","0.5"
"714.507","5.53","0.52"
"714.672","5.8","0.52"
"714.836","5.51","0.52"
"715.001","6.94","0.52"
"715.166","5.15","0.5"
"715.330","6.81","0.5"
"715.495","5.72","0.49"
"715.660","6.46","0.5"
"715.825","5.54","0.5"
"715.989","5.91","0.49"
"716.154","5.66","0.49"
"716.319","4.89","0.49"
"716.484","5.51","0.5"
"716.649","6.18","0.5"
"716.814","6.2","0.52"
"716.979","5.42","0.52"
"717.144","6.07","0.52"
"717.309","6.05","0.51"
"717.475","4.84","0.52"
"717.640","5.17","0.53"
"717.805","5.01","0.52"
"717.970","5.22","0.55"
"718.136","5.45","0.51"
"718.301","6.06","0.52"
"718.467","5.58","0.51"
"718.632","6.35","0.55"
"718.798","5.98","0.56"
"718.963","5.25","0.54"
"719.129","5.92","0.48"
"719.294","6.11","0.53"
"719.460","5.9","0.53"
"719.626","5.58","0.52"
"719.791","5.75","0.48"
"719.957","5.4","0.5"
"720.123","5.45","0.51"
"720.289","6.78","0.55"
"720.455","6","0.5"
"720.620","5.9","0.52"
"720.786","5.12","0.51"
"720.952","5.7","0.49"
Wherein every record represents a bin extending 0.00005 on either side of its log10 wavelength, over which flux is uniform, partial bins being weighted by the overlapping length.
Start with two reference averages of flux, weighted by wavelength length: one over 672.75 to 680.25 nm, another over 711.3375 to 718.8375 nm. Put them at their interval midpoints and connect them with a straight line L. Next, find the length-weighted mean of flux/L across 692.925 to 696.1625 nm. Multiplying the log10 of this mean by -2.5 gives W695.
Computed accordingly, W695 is 0.03 mag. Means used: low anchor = 5.24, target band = 5.26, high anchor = 5.65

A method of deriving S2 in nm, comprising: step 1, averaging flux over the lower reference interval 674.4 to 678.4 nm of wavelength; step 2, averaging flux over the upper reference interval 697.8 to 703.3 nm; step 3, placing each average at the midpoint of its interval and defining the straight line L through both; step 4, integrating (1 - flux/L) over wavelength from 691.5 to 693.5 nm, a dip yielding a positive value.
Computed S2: 0.01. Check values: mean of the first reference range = 5.27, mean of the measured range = 5.16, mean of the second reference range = 5.14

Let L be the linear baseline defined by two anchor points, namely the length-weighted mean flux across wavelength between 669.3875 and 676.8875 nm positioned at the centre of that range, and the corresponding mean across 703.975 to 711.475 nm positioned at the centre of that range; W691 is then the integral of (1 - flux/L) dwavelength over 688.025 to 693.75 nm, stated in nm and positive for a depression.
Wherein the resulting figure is 0.16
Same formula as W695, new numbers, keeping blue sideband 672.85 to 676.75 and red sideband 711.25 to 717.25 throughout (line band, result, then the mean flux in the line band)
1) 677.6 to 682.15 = 0.012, 5.2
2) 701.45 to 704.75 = 0.091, 5.09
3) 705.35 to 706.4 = 0.077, 5.19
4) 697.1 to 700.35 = 0.050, 5.24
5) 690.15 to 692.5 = 0.092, 4.96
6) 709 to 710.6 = 0.083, 5.2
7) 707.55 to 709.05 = -0.041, 5.81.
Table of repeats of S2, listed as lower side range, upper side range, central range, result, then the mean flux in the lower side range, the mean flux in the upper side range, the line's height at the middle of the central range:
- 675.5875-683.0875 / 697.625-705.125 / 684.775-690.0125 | -0.101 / 5.37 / 5.14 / 5.29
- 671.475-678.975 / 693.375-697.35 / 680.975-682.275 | 0.025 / 5.26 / 5.36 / 5.29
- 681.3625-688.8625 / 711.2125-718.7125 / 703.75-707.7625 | 0.221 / 5.34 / 5.63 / 5.54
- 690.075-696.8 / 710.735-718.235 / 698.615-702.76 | 0.073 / 5.21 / 5.6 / 5.34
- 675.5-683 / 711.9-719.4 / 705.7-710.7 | 0.221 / 5.37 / 5.7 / 5.63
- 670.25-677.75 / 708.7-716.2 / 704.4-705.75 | 0.024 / 5.28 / 5.55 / 5.5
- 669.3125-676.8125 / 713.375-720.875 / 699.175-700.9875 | 0.044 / 5.31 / 5.77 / 5.59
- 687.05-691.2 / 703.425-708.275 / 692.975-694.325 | -0.018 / 5.35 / 5.27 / 5.33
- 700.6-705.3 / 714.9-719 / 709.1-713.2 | 0.123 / 5.12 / 5.74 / 5.48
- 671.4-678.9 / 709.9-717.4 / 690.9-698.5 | 0.348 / 5.26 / 5.61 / 5.44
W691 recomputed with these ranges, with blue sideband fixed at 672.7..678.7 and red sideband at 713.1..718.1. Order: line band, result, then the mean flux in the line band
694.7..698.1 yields 0.132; 5.26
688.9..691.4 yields 0.033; 5.32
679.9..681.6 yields 0.052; 5.11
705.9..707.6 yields 0.124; 5.2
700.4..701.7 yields 0.160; 4.85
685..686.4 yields -0.007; 5.36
